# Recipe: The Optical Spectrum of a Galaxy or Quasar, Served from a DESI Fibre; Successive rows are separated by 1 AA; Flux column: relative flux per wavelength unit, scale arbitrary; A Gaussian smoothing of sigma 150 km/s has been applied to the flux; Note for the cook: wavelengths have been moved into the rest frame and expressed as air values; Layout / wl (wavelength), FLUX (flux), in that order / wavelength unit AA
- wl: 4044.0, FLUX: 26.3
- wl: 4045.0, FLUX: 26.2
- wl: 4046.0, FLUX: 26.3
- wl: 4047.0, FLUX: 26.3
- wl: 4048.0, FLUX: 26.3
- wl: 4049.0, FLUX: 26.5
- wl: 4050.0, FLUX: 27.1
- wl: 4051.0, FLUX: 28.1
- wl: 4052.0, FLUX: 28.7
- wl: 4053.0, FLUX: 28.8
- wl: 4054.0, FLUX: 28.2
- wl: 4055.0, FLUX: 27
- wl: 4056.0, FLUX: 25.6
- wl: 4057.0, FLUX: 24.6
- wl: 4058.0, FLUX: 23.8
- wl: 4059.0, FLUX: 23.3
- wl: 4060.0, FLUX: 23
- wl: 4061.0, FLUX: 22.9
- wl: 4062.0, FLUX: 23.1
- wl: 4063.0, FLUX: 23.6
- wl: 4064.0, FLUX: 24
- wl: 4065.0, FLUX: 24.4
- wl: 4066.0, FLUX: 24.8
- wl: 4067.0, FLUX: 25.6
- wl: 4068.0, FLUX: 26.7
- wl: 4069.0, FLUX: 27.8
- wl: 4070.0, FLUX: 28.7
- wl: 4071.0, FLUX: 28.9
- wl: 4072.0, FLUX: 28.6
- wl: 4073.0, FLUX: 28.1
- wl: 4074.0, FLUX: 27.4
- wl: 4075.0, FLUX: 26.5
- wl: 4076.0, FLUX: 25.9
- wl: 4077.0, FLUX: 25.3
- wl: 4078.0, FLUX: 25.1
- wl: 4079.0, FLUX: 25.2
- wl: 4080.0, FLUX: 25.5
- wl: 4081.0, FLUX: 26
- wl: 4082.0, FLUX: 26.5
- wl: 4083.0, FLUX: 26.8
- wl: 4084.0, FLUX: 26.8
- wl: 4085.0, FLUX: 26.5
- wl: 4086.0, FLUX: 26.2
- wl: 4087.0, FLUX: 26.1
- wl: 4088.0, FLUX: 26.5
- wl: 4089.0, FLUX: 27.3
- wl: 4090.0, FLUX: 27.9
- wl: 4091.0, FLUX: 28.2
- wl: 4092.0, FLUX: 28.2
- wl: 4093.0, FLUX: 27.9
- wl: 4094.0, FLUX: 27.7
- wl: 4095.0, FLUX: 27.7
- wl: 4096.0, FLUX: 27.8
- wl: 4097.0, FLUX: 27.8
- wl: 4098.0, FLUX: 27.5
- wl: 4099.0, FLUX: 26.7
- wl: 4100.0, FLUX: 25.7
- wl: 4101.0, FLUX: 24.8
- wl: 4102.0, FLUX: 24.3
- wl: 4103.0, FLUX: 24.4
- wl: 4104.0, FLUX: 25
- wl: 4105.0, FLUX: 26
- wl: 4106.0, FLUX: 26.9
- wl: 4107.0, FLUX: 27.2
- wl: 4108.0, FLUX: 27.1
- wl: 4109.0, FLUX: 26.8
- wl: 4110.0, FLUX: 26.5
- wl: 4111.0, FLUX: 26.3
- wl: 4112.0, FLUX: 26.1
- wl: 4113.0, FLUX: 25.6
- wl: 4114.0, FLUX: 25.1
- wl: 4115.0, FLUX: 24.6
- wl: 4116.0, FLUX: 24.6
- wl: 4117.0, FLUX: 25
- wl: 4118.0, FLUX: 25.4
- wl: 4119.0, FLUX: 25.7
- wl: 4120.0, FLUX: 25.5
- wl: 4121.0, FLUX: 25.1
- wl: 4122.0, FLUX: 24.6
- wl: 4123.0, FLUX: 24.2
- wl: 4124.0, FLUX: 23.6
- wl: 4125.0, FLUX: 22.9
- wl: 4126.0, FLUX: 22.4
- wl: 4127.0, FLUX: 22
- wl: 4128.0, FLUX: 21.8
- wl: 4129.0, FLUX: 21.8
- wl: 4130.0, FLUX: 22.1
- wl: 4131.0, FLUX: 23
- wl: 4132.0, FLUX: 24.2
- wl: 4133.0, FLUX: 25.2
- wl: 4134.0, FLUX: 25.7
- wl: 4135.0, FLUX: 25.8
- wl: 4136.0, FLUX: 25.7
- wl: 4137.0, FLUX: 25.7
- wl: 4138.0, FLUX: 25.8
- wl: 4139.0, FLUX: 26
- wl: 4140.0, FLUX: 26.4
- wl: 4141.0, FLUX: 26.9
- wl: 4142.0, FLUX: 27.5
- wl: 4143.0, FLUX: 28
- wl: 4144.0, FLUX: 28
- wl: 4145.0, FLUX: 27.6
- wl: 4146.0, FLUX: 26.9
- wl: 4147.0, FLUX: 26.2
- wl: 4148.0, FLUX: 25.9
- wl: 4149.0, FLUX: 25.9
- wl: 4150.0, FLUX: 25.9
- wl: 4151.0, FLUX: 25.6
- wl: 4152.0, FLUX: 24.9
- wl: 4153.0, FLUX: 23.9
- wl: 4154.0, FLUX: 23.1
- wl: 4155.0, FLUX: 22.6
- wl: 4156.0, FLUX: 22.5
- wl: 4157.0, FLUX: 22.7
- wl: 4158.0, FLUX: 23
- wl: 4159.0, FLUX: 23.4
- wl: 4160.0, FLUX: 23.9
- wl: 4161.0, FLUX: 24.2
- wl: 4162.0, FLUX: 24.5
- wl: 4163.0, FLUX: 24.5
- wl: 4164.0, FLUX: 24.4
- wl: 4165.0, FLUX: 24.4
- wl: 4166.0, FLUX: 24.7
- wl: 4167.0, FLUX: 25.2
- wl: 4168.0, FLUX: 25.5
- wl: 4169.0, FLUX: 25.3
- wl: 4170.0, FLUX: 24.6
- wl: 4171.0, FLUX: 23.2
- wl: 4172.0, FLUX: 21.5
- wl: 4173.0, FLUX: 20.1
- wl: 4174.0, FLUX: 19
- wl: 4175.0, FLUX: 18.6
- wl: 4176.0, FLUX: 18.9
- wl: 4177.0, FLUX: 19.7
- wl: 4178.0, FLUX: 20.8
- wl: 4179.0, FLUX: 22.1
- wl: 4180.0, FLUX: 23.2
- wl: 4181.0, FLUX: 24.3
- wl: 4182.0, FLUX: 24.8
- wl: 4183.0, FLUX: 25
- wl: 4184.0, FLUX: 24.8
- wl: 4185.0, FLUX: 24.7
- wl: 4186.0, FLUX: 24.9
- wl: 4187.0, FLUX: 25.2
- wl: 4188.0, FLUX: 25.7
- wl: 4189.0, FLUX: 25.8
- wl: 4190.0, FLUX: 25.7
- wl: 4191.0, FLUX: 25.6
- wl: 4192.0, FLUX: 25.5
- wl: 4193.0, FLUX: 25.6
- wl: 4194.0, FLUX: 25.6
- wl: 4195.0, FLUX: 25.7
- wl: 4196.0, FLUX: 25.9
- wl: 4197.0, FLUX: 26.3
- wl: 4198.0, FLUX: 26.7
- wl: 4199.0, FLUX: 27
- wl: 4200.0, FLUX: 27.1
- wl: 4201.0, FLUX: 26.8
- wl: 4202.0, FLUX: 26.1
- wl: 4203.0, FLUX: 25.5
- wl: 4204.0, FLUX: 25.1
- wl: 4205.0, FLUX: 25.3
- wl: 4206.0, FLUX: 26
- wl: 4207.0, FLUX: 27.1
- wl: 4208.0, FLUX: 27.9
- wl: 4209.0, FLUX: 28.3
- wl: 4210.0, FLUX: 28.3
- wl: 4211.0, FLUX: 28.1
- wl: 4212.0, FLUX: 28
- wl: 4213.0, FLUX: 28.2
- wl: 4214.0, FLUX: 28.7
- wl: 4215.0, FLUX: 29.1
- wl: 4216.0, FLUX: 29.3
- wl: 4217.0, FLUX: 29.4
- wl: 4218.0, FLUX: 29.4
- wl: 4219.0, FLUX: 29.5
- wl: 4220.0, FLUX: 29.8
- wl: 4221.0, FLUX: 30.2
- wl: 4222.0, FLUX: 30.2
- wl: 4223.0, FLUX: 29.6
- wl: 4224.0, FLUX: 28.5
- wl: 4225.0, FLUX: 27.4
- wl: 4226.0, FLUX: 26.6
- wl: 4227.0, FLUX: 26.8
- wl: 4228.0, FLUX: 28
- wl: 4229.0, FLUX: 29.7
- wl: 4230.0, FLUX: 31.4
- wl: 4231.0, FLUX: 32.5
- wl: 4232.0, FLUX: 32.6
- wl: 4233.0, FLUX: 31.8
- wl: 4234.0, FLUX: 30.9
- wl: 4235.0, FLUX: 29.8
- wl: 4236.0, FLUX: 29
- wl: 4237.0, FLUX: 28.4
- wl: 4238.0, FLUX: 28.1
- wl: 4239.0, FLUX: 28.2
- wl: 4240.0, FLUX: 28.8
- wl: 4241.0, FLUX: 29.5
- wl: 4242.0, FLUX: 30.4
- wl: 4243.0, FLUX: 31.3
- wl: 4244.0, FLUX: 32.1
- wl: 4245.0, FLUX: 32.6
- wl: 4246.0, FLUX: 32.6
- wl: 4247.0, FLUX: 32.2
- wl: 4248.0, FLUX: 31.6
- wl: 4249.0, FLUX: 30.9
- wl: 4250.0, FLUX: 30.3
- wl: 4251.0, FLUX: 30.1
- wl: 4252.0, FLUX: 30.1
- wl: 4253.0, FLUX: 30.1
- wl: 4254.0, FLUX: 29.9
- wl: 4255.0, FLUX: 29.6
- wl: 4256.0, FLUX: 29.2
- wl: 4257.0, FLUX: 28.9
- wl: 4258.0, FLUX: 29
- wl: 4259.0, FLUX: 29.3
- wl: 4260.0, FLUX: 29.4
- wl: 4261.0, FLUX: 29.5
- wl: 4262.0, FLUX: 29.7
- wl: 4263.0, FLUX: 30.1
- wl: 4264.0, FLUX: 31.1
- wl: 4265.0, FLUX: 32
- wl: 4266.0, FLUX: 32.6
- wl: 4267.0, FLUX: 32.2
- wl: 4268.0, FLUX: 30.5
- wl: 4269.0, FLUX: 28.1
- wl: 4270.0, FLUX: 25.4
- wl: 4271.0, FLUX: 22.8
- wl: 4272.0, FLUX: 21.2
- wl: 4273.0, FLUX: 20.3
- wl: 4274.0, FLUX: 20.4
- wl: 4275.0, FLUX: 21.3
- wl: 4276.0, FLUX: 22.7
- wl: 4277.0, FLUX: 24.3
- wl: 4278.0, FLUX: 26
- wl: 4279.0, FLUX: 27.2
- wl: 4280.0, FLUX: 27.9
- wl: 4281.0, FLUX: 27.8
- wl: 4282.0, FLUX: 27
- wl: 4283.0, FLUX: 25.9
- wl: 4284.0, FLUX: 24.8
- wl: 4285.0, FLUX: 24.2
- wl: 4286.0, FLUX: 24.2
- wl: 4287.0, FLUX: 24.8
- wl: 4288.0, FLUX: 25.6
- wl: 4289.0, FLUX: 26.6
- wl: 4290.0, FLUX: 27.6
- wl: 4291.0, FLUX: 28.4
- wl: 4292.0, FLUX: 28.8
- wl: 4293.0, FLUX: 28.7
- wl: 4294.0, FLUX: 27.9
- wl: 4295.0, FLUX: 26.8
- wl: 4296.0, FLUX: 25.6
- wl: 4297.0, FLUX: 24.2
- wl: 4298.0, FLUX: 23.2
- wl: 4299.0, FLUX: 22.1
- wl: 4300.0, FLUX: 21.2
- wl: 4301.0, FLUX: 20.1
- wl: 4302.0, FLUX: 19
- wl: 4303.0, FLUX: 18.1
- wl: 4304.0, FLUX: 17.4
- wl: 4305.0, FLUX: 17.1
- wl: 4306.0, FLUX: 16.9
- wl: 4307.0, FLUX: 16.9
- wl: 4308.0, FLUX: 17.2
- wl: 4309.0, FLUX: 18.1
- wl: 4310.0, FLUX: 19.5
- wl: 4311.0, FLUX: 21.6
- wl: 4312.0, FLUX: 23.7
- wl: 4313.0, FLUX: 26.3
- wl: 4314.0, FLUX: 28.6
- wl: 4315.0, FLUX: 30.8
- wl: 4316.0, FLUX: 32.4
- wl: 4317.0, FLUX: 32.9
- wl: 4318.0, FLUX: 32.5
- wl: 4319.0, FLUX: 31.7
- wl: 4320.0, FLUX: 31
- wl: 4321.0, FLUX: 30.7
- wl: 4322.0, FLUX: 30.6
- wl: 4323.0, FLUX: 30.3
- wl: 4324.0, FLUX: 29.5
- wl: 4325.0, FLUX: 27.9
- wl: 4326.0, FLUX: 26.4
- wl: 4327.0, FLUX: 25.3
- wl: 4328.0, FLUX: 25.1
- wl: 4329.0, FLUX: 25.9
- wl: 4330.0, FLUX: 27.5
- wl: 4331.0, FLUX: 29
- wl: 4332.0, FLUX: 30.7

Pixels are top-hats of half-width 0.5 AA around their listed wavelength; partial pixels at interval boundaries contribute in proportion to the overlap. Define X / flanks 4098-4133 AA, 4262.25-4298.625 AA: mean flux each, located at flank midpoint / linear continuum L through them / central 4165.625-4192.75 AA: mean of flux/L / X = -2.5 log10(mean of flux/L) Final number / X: 0.08 mag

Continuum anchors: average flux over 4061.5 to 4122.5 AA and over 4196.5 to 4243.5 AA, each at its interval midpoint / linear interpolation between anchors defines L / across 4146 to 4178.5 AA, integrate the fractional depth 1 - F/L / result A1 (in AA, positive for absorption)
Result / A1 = 4.8 AA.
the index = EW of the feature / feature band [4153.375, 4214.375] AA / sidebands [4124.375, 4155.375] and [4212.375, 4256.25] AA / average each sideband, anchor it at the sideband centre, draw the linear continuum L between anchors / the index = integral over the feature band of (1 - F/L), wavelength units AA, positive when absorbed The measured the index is 5.8 AA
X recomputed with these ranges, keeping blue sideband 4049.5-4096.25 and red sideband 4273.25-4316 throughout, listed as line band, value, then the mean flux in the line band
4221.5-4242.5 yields -0.20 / 29.4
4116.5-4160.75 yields 0.04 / 24.8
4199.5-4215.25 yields -0.10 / 27.2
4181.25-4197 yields -0.01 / 25.4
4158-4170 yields 0.04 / 24.5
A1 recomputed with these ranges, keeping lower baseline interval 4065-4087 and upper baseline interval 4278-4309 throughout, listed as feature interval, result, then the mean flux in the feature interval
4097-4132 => 1.5 AA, 24.9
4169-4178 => 1.5 AA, 21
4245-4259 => -3.5 AA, 30.4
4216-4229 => -2.2 AA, 28.8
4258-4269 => -2.9 AA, 30.4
